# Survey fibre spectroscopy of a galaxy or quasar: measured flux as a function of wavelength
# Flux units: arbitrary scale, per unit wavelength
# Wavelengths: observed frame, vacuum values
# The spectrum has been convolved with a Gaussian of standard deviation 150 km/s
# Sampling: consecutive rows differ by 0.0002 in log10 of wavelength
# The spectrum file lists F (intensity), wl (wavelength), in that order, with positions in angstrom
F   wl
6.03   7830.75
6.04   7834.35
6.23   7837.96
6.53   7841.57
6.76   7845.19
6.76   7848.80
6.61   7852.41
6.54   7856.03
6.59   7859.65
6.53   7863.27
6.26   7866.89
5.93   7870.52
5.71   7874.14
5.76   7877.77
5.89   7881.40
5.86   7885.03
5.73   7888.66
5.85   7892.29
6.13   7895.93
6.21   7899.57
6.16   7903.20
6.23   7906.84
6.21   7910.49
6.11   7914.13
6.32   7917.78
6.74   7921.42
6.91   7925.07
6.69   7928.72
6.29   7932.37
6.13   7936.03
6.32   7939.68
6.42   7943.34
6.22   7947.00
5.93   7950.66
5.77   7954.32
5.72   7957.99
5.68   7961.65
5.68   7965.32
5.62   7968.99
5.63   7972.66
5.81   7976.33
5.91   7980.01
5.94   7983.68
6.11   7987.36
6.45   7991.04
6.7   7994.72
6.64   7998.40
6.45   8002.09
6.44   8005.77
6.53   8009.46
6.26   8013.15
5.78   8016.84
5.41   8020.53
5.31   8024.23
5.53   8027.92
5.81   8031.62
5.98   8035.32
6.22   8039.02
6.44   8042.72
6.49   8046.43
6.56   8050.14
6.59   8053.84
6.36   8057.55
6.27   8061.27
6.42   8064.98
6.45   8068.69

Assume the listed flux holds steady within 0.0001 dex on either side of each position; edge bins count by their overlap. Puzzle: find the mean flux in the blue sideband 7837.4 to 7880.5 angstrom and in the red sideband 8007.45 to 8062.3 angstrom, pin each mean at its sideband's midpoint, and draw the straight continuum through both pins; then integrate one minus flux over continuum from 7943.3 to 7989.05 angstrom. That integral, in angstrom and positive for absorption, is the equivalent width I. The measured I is 2.5 angstrom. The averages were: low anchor 6.34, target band 5.86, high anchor 6.1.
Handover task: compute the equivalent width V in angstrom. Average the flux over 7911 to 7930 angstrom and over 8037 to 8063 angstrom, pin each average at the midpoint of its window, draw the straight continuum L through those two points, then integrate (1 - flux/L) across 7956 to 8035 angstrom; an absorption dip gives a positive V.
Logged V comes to 6.0 angstrom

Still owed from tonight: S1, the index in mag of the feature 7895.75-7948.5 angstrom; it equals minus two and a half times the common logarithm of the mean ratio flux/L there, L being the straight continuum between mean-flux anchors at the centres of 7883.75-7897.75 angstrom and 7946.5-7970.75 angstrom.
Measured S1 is -0.090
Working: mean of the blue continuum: 5.89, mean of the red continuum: 5.78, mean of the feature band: 6.35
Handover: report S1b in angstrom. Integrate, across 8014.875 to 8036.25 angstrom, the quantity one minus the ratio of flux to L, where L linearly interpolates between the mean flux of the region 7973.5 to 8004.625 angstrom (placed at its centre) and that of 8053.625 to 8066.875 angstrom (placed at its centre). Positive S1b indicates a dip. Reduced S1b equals 2.3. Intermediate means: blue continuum 6.24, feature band 5.63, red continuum 6.39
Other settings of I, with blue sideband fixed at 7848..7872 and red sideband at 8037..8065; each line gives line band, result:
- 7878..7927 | 2.1 angstrom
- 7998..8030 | 2.1 angstrom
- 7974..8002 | 0.9 angstrom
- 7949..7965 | 1.7 angstrom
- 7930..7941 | 0.3 angstrom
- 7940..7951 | 0.3 angstrom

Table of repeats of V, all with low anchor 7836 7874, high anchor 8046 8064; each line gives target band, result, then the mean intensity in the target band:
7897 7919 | 0.8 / 6.2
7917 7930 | -0.5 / 6.69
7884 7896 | 1.1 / 5.86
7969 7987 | 1.7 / 5.83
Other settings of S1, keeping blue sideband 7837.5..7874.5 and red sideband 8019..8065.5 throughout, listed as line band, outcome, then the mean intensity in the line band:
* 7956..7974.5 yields 0.10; 5.67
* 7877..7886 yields 0.10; 5.84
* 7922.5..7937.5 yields -0.04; 6.52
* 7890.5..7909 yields 0.04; 6.12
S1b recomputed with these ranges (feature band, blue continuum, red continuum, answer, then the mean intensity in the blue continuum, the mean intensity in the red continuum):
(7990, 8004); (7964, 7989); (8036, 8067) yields -1.4 angstrom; 5.81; 6.4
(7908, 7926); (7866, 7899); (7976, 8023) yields -1.3 angstrom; 5.9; 6.19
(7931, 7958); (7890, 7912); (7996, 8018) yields 0.4 angstrom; 6.12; 6.38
